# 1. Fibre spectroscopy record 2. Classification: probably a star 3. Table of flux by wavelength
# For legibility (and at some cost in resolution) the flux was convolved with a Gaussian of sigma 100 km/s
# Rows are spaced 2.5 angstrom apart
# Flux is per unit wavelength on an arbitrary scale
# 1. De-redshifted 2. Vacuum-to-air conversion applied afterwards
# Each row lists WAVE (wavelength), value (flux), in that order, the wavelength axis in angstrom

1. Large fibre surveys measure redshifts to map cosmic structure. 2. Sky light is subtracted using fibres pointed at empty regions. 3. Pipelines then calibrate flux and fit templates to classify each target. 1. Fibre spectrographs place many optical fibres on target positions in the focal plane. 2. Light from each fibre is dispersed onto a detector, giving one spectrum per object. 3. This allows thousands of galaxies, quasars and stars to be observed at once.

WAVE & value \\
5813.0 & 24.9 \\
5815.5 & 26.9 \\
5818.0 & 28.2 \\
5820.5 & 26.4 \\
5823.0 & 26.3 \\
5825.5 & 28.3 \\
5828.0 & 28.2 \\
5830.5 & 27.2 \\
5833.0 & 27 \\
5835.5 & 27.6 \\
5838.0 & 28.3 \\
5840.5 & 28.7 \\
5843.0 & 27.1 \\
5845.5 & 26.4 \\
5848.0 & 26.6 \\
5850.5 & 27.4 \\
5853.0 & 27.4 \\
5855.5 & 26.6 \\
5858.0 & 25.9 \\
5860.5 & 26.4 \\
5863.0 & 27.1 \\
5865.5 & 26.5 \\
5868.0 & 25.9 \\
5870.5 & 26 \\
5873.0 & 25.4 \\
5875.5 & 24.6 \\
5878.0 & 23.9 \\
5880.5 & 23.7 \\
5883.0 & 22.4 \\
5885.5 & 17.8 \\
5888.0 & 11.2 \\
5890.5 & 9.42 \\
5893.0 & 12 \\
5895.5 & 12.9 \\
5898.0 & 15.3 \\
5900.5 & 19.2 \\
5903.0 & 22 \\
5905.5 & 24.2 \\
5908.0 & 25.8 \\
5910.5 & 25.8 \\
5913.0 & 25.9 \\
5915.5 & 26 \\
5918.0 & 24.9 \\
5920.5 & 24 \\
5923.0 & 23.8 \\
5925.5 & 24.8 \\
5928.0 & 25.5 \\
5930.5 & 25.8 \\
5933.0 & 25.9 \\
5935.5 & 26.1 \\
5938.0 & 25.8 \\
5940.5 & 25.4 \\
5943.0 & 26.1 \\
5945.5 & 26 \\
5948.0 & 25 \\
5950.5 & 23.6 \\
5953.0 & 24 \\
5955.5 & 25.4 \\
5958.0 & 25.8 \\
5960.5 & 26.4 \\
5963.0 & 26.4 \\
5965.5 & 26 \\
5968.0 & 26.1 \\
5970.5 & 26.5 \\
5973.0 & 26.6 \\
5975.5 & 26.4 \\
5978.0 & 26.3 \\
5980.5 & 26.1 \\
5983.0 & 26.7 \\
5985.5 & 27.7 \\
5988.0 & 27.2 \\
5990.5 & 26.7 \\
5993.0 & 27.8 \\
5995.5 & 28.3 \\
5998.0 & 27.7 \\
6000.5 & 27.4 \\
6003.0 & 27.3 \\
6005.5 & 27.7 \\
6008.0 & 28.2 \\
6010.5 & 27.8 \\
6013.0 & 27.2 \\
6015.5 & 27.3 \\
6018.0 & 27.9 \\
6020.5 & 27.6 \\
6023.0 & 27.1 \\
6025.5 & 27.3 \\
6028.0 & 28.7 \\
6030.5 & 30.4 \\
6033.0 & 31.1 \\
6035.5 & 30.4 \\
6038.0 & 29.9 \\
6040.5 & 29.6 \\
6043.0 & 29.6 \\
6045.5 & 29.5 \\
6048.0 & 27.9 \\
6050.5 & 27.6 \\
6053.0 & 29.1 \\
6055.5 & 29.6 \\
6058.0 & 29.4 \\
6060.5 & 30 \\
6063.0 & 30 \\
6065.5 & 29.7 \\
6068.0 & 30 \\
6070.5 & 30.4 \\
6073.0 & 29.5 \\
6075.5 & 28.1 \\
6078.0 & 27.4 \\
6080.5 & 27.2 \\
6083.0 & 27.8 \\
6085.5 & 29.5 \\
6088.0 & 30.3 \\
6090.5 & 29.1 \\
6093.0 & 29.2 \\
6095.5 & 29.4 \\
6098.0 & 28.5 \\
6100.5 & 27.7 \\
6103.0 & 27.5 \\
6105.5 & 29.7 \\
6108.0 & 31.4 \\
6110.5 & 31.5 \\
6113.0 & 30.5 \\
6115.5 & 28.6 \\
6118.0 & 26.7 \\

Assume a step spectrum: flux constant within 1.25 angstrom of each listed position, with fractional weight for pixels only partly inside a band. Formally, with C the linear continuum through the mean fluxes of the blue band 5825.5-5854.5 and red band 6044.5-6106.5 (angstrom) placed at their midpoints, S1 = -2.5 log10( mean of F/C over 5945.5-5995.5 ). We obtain 0.084 mag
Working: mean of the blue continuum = 27.5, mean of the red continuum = 29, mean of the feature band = 26.2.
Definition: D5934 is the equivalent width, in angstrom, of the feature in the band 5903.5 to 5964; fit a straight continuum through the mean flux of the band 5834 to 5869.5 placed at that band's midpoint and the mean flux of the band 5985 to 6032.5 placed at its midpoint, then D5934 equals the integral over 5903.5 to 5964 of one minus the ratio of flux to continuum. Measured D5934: 4.7 angstrom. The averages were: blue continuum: 27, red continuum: 27.8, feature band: 25.3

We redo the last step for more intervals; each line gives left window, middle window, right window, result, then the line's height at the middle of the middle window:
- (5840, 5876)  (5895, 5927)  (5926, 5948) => 3.79 angstrom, 26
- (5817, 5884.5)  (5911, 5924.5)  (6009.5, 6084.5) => 1.14 angstrom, 27.3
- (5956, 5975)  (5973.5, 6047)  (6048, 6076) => -0.86 angstrom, 27.7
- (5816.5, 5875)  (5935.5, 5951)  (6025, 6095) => 1.41 angstrom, 28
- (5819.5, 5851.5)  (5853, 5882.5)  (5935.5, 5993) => 1.53 angstrom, 27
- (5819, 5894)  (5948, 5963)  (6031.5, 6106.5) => 0.90 angstrom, 26.7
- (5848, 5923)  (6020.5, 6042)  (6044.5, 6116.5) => -1.31 angstrom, 27.5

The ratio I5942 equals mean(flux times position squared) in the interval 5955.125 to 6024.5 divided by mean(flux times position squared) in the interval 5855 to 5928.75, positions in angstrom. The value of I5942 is 1.24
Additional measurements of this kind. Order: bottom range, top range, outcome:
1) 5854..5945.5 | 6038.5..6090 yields 1.33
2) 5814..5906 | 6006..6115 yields 1.30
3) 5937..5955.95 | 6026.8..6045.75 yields 1.23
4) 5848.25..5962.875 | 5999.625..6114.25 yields 1.29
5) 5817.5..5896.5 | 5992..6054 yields 1.24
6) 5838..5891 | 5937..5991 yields 1.10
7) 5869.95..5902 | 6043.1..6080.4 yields 1.66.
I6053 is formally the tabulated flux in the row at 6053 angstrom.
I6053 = 29.1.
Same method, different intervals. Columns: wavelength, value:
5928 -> 25.5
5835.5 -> 27.6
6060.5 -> 30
